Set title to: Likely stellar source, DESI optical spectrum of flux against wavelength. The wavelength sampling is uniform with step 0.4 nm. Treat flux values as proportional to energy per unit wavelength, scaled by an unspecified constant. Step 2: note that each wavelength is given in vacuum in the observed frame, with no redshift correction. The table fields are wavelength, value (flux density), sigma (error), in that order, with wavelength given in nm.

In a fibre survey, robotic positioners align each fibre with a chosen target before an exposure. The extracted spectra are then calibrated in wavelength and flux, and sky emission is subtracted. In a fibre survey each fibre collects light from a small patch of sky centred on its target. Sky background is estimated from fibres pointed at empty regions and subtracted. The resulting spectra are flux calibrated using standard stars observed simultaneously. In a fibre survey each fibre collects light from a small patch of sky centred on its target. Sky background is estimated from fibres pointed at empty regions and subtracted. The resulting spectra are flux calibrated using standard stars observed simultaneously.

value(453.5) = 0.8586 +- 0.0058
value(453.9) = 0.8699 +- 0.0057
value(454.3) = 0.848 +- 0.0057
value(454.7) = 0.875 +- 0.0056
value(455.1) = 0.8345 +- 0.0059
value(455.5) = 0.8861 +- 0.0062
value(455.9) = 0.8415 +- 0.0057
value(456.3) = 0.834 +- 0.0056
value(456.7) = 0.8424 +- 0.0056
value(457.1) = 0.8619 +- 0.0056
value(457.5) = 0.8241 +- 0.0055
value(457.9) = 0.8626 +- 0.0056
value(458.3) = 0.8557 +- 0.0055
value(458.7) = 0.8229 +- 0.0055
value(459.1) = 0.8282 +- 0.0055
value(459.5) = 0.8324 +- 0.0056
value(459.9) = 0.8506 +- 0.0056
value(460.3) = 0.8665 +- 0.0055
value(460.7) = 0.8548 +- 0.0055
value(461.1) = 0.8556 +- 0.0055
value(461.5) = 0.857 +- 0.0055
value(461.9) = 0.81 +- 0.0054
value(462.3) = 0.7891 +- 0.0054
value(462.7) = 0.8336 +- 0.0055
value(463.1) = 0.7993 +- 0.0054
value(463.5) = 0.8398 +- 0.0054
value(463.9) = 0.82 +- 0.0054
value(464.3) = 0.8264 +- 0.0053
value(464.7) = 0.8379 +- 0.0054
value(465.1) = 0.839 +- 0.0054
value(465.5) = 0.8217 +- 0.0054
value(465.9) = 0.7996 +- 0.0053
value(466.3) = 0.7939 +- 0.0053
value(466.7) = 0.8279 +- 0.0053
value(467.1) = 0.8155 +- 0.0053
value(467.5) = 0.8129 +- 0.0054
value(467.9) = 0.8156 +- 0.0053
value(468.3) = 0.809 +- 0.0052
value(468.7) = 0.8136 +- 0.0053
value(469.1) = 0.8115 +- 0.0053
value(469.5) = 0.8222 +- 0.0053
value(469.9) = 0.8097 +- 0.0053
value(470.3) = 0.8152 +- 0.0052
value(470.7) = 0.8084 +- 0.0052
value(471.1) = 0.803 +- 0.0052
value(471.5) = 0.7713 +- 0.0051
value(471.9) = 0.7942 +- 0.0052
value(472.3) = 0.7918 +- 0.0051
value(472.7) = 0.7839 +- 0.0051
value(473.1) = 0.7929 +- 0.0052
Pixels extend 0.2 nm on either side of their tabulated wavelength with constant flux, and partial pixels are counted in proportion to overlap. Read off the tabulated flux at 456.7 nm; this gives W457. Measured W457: 0.8424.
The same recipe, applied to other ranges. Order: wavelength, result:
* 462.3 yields 0.7891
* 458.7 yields 0.8229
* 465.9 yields 0.7996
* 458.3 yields 0.8557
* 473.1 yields 0.7929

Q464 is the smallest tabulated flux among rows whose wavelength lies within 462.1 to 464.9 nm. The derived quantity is 0.7891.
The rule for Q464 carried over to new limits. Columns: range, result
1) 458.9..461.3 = 0.8282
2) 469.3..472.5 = 0.7713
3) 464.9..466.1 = 0.7996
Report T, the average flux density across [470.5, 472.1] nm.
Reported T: 0.794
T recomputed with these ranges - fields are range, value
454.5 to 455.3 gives 0.855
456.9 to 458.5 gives 0.851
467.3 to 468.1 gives 0.814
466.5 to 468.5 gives 0.816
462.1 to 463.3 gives 0.807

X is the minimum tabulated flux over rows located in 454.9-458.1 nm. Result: 0.8241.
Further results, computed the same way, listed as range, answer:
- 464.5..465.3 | 0.8379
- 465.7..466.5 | 0.7939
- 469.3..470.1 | 0.8097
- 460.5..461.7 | 0.8548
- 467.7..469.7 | 0.809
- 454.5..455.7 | 0.8345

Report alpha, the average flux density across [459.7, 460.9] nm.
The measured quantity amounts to 0.857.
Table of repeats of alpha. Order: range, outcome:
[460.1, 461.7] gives 0.858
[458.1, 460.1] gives 0.838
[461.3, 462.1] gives 0.834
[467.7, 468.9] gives 0.813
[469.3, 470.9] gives 0.814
